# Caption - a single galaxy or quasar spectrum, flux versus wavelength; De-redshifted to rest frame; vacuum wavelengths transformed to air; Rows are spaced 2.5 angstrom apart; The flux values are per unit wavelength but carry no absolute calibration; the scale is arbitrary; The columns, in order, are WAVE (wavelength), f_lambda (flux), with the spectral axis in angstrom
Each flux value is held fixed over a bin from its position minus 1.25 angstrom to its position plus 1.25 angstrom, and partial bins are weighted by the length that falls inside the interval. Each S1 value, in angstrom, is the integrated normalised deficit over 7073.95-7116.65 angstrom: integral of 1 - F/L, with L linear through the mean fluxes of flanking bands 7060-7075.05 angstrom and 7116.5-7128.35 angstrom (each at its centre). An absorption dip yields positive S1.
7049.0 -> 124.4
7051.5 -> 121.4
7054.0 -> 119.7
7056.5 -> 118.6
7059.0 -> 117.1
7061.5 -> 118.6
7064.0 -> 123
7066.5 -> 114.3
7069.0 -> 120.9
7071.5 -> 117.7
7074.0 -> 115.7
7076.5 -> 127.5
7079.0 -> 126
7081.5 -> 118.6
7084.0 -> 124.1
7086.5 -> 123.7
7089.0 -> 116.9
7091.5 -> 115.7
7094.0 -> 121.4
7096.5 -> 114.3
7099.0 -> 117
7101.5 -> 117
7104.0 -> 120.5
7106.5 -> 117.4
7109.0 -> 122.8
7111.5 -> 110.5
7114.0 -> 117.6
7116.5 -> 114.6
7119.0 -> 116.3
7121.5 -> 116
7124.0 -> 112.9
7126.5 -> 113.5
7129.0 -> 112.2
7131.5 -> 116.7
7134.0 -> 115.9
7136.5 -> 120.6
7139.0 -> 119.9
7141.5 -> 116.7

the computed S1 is -1.0 angstrom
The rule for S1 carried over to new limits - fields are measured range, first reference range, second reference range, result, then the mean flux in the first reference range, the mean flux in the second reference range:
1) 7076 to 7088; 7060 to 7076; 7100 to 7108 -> -0.5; 119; 118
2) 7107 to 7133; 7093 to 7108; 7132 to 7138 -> 0.6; 118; 118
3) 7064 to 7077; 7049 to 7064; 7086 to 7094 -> 0.0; 120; 119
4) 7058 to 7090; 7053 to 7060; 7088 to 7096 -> -0.6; 118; 118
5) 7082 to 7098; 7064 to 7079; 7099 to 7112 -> 0.0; 120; 118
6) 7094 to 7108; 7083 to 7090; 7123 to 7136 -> 0.2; 122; 115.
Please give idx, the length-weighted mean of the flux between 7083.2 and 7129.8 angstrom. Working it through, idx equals 117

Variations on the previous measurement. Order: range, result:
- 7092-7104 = 118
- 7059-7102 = 120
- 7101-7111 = 119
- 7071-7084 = 122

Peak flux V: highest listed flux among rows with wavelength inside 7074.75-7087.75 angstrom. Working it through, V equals 127.5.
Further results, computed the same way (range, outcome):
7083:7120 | 124.1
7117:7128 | 116.3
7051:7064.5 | 123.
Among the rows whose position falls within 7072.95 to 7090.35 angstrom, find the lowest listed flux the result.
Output 115.7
